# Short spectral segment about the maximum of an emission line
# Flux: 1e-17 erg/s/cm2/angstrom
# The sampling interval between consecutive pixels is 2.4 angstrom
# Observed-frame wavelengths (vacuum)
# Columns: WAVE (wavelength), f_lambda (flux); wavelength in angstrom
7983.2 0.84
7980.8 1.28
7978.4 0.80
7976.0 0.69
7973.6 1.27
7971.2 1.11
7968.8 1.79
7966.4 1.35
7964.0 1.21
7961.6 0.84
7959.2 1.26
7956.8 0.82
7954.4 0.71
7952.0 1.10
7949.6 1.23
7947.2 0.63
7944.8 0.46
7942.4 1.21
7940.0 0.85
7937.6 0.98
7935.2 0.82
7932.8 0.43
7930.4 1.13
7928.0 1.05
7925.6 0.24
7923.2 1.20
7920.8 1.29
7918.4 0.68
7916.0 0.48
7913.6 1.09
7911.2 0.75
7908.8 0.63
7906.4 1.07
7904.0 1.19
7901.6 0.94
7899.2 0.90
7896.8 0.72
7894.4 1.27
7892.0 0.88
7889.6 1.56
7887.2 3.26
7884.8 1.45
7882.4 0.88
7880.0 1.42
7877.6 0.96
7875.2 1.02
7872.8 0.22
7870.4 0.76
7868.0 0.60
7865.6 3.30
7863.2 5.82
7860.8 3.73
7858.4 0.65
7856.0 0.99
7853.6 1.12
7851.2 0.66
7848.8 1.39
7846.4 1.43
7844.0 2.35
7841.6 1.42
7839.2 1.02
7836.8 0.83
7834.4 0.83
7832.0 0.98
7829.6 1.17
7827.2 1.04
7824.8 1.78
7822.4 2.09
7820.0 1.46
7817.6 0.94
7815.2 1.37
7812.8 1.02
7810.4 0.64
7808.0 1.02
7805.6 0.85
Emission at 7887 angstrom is [N II] 6583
